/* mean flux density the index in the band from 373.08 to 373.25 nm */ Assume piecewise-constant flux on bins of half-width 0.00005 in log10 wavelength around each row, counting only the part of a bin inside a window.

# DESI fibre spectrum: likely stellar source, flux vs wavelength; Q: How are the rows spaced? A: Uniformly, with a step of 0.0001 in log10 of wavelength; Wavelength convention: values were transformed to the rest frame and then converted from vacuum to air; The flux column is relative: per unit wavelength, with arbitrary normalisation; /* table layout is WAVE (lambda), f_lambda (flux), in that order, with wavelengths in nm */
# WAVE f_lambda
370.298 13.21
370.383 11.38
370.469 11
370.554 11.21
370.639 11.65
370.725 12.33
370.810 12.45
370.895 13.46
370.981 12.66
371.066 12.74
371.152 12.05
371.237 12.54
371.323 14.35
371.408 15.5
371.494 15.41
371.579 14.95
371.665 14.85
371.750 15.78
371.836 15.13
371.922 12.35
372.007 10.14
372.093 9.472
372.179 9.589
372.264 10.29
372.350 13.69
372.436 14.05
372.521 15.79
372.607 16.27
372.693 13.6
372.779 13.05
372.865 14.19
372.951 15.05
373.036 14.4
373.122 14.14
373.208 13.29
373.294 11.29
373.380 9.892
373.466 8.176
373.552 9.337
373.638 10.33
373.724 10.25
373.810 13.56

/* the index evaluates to 13.7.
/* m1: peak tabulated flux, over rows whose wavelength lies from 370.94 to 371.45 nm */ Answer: 15.5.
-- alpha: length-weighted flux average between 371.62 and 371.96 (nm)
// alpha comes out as 14.5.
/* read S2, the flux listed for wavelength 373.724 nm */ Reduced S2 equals 10.25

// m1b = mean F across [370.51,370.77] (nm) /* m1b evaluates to 11.7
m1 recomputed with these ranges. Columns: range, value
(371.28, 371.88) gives 15.78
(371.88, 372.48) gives 14.05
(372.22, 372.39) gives 13.69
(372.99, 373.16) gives 14.4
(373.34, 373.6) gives 9.892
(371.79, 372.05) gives 15.13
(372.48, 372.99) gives 16.27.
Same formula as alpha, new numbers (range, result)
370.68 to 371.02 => 12.7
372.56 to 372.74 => 14.9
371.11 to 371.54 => 14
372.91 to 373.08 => 14.8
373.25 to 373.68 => 9.81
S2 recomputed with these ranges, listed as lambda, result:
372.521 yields 15.79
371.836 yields 15.13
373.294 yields 11.29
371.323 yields 14.35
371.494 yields 15.41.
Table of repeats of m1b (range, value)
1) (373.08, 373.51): 11.3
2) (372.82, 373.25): 14.2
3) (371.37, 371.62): 15.3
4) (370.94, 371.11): 12.7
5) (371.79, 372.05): 12.6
